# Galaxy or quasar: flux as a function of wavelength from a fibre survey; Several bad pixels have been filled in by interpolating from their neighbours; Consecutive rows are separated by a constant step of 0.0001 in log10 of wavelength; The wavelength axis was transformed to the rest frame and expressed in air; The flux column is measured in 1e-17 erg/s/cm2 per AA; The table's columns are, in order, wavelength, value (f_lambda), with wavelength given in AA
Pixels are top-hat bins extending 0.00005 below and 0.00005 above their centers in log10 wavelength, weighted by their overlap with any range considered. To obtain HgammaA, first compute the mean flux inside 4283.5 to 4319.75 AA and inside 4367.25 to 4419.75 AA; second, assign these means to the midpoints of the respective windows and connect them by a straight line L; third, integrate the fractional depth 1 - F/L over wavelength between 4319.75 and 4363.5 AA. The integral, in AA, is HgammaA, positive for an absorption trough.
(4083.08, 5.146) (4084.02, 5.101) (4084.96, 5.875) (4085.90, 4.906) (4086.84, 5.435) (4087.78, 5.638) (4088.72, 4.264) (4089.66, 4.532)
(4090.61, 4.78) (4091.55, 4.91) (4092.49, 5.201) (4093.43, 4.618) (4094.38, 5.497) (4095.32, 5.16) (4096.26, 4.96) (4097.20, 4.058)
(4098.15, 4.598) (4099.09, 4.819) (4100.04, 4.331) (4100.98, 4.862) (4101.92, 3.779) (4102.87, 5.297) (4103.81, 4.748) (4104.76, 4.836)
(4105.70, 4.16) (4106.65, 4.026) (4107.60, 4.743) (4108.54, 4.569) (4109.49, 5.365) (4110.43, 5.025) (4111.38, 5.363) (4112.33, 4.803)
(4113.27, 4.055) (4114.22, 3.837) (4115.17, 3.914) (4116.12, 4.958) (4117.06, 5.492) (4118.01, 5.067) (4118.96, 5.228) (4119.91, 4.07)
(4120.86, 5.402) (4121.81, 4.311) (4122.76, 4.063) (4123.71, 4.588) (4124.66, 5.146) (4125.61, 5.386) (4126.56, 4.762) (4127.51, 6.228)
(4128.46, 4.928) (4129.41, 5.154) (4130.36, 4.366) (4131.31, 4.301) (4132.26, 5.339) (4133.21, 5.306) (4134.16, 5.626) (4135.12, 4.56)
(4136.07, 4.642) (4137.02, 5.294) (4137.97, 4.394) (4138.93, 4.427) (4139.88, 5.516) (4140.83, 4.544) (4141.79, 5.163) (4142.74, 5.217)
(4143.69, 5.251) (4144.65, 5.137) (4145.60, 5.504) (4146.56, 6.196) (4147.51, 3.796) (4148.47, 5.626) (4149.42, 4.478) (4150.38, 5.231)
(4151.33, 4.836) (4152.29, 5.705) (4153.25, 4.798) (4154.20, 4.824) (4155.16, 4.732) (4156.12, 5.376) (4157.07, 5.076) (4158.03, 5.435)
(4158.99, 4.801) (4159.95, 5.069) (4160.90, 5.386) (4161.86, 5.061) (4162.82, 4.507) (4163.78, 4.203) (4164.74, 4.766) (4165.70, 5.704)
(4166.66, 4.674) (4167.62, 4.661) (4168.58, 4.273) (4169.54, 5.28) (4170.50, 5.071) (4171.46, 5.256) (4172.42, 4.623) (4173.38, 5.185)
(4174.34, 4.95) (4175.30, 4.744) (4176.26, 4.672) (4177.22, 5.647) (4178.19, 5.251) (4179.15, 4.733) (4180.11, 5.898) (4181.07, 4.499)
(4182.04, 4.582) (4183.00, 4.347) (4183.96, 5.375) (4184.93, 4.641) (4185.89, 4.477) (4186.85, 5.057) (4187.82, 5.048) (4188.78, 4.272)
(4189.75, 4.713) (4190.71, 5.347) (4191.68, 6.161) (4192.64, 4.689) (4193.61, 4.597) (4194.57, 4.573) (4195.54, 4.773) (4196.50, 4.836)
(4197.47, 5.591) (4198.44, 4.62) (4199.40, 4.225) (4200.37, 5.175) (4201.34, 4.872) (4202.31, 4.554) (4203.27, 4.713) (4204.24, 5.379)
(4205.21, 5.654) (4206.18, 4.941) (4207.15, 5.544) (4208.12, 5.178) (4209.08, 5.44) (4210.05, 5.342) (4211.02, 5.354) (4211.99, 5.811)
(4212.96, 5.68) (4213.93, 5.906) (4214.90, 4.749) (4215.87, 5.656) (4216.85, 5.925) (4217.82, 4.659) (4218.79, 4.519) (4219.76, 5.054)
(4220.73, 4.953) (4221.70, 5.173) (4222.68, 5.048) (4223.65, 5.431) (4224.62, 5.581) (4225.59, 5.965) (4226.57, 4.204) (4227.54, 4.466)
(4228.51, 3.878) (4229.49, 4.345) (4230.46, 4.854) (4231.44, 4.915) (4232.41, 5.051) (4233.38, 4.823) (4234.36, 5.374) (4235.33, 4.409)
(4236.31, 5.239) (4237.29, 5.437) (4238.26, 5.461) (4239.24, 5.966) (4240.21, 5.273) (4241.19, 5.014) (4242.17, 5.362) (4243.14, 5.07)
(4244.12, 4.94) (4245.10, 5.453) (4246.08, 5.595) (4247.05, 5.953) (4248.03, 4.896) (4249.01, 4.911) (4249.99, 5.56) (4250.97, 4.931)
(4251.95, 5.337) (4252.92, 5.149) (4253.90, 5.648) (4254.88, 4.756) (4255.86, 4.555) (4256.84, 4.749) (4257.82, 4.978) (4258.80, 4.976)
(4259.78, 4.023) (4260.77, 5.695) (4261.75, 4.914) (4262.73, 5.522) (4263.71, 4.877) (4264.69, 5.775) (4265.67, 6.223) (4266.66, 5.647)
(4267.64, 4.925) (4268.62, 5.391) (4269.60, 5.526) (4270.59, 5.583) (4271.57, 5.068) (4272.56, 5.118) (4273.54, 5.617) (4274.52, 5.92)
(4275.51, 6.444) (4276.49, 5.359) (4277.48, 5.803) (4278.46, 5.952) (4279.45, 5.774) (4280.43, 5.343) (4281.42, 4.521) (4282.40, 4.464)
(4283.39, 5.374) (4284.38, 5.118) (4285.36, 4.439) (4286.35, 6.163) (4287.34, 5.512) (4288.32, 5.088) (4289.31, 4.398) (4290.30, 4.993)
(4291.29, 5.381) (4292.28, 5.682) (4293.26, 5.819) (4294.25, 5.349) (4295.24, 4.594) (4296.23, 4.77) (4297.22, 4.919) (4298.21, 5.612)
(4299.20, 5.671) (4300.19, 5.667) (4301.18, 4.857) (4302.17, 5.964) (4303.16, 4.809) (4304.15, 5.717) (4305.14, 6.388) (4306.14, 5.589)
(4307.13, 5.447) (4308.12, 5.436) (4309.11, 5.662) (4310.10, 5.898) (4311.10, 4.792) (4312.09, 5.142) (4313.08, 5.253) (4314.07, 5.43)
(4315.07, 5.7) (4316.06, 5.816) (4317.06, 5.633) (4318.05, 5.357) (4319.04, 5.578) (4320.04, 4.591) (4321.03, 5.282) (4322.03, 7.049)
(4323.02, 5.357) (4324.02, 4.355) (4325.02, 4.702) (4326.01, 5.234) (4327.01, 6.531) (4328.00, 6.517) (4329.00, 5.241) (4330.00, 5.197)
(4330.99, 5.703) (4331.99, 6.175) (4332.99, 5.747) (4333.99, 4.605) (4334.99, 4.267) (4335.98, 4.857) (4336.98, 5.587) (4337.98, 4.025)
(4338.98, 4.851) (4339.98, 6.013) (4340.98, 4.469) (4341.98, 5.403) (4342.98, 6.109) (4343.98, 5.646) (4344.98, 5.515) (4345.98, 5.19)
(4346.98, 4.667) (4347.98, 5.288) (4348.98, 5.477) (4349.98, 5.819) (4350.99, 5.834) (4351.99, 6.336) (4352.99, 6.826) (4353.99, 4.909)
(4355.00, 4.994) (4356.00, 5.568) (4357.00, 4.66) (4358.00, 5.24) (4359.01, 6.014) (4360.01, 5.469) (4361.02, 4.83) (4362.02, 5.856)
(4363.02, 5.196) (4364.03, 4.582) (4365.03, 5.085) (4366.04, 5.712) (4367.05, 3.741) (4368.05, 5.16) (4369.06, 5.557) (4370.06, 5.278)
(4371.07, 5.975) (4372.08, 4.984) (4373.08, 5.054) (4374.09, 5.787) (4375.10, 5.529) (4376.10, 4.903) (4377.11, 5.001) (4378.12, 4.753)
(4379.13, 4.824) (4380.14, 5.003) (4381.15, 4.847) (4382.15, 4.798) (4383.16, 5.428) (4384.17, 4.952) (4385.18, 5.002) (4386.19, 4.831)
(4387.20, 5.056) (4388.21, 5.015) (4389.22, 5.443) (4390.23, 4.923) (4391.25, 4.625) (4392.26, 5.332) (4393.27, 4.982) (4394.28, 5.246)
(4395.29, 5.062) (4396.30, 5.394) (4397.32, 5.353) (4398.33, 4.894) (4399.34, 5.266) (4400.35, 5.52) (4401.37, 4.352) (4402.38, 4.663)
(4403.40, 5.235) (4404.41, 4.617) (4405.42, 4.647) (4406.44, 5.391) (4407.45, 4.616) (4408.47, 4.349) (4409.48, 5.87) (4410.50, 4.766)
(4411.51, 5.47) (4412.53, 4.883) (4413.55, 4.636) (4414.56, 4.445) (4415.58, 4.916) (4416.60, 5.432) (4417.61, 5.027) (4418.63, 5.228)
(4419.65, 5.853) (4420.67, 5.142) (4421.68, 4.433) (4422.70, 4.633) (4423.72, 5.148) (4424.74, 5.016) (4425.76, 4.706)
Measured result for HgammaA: -1.3 AA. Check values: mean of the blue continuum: 5.37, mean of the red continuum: 5.07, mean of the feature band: 5.4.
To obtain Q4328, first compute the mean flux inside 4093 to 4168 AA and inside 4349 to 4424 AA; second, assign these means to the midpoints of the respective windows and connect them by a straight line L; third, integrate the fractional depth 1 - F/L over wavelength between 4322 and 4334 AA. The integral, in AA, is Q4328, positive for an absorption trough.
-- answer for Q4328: -1.11 AA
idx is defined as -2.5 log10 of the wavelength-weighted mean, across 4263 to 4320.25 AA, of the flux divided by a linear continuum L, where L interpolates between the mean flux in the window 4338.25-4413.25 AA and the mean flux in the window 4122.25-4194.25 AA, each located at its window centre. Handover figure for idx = -0.06 mag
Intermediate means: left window 4.97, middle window 5.4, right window 5.18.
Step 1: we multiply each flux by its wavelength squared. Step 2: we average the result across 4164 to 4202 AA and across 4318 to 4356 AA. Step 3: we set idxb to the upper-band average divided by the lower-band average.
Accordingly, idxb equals 1.18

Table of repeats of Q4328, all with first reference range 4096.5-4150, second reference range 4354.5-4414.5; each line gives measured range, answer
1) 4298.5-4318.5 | -2.00 AA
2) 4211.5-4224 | -0.88 AA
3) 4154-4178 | -0.44 AA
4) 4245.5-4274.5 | -1.66 AA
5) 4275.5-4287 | -0.85 AA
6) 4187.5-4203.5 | 0.11 AA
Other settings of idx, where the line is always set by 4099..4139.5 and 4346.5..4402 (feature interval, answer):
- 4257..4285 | -0.07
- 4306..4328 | -0.07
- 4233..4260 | -0.03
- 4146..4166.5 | -0.04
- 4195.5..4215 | -0.05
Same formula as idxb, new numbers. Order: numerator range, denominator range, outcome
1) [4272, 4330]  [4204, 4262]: 1.09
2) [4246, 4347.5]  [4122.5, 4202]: 1.15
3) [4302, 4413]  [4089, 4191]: 1.19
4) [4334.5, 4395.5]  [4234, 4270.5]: 1.05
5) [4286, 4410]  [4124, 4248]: 1.13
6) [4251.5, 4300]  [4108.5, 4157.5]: 1.14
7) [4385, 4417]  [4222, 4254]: 1.05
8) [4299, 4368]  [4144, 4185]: 1.17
